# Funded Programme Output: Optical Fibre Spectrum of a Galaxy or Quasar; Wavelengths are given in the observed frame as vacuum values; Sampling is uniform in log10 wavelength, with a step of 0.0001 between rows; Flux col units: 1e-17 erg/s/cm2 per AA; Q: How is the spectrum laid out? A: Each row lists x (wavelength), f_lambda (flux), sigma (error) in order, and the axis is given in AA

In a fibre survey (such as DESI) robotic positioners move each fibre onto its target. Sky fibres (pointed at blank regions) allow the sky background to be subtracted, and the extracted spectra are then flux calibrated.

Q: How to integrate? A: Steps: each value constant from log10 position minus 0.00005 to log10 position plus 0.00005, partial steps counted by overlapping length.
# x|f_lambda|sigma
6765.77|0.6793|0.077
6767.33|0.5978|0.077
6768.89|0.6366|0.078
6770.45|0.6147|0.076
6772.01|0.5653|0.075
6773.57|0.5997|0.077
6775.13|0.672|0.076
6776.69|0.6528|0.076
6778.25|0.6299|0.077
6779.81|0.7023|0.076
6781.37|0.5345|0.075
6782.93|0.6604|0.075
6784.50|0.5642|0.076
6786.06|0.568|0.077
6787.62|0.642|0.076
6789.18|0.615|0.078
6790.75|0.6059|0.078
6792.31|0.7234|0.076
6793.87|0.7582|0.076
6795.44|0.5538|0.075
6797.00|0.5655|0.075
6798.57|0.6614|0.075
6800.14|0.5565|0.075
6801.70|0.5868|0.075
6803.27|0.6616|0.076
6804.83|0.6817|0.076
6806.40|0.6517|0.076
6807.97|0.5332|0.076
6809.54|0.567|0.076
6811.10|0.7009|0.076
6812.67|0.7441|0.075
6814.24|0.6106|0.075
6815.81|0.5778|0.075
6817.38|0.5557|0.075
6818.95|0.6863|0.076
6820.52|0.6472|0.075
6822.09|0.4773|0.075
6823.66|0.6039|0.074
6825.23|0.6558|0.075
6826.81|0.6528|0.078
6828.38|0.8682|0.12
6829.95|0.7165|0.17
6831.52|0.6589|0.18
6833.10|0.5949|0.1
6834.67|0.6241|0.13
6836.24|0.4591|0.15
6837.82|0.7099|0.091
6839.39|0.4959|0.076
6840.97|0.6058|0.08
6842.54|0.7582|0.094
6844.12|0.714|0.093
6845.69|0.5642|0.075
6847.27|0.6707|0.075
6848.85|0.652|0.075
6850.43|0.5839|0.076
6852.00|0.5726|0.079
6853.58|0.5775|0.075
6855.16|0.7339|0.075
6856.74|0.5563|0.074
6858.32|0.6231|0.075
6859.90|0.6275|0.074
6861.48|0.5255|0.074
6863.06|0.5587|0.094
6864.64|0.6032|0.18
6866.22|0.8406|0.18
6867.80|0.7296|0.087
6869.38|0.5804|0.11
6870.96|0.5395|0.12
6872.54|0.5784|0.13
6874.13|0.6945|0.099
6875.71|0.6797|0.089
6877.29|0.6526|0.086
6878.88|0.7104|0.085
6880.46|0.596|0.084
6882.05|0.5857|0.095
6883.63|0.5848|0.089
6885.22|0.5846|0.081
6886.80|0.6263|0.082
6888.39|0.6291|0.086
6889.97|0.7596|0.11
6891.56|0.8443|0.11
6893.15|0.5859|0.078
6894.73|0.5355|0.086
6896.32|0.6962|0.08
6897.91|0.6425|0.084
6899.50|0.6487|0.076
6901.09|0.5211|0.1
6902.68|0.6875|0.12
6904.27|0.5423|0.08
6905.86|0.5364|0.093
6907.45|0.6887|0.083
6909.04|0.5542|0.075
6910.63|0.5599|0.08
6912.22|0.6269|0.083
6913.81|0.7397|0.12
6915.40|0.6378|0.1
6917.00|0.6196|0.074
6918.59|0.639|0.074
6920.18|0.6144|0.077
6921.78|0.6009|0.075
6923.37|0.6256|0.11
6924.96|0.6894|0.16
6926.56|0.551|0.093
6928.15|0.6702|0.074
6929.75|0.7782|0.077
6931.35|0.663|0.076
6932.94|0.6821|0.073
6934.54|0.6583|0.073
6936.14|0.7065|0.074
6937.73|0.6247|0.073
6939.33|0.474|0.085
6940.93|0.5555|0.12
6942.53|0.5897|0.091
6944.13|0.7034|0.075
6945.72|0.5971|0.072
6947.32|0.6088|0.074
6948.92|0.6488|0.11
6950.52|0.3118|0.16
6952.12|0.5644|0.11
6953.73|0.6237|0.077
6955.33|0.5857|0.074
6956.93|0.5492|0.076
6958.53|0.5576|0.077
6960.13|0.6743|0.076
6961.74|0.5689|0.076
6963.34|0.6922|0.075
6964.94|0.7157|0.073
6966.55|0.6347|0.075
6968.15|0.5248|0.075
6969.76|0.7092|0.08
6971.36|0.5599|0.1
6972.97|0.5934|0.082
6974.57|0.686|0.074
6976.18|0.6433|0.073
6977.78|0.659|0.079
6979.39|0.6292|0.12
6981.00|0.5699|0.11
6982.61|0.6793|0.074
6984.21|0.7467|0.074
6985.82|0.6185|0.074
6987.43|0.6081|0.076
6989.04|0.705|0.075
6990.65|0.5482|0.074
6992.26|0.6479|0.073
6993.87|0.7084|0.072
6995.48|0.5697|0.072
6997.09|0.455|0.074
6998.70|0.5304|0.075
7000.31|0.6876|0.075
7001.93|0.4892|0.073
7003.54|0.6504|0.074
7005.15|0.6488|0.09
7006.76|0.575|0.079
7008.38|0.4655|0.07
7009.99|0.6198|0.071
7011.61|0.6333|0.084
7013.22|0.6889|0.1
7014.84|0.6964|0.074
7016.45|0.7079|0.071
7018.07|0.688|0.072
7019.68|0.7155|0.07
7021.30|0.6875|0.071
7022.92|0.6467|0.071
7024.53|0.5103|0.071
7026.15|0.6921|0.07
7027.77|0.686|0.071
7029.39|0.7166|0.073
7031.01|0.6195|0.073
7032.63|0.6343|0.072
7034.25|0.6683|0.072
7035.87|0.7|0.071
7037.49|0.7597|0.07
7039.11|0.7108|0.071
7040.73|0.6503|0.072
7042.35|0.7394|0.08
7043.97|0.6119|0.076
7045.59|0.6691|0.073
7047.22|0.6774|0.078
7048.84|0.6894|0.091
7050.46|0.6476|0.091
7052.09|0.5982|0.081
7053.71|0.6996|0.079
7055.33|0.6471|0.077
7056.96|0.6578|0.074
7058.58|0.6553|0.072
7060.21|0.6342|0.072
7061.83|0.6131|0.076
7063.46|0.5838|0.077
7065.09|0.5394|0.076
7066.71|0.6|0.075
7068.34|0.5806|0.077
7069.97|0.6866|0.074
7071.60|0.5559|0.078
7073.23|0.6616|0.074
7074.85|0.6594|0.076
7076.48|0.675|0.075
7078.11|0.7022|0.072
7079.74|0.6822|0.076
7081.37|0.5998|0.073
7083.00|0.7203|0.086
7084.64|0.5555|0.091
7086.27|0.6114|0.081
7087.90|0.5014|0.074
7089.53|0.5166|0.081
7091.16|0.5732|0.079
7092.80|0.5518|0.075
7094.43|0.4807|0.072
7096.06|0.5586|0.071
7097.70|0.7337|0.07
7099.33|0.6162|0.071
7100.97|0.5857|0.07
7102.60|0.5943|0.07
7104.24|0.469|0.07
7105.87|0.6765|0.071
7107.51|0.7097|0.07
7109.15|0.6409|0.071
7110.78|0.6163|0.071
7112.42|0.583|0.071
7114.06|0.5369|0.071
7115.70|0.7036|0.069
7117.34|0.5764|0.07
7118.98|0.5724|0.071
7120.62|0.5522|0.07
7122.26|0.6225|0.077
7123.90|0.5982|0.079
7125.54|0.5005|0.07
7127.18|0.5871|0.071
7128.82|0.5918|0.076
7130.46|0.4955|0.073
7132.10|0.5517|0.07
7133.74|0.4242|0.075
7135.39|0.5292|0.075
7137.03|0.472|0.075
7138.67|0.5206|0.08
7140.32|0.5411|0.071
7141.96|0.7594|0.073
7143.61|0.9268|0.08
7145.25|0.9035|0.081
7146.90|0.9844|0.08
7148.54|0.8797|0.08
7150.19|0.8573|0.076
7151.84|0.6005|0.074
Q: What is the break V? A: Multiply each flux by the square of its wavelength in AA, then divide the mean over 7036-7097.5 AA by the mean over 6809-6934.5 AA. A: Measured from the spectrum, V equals 1.05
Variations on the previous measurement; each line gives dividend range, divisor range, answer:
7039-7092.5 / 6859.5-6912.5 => 1.06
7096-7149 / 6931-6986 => 1.06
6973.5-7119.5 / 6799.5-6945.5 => 1.05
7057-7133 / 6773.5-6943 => 1.02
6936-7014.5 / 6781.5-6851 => 1.01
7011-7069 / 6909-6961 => 1.10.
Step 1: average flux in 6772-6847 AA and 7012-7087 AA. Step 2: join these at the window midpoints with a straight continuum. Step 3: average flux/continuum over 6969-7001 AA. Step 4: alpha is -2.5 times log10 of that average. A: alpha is 0.035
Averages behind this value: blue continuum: 0.63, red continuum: 0.655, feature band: 0.628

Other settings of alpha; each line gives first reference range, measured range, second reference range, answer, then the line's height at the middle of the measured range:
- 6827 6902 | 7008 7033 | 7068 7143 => -0.08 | 0.608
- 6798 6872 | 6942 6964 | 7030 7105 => 0.07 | 0.628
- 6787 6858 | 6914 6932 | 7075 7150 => -0.03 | 0.627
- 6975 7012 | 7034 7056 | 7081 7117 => -0.12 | 0.605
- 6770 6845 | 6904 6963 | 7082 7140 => -0.01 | 0.607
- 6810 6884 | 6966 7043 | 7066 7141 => -0.06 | 0.606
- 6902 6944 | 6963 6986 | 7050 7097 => -0.04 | 0.623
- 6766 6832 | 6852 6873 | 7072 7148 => 0.01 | 0.628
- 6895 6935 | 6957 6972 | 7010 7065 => 0.04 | 0.645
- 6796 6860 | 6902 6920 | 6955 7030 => 0.01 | 0.629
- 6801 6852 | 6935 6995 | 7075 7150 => 0.02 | 0.626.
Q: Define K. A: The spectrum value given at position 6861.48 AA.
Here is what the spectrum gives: 0.5255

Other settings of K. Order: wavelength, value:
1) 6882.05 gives 0.5857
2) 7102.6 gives 0.5943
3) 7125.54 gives 0.5005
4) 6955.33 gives 0.5857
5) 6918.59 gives 0.639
